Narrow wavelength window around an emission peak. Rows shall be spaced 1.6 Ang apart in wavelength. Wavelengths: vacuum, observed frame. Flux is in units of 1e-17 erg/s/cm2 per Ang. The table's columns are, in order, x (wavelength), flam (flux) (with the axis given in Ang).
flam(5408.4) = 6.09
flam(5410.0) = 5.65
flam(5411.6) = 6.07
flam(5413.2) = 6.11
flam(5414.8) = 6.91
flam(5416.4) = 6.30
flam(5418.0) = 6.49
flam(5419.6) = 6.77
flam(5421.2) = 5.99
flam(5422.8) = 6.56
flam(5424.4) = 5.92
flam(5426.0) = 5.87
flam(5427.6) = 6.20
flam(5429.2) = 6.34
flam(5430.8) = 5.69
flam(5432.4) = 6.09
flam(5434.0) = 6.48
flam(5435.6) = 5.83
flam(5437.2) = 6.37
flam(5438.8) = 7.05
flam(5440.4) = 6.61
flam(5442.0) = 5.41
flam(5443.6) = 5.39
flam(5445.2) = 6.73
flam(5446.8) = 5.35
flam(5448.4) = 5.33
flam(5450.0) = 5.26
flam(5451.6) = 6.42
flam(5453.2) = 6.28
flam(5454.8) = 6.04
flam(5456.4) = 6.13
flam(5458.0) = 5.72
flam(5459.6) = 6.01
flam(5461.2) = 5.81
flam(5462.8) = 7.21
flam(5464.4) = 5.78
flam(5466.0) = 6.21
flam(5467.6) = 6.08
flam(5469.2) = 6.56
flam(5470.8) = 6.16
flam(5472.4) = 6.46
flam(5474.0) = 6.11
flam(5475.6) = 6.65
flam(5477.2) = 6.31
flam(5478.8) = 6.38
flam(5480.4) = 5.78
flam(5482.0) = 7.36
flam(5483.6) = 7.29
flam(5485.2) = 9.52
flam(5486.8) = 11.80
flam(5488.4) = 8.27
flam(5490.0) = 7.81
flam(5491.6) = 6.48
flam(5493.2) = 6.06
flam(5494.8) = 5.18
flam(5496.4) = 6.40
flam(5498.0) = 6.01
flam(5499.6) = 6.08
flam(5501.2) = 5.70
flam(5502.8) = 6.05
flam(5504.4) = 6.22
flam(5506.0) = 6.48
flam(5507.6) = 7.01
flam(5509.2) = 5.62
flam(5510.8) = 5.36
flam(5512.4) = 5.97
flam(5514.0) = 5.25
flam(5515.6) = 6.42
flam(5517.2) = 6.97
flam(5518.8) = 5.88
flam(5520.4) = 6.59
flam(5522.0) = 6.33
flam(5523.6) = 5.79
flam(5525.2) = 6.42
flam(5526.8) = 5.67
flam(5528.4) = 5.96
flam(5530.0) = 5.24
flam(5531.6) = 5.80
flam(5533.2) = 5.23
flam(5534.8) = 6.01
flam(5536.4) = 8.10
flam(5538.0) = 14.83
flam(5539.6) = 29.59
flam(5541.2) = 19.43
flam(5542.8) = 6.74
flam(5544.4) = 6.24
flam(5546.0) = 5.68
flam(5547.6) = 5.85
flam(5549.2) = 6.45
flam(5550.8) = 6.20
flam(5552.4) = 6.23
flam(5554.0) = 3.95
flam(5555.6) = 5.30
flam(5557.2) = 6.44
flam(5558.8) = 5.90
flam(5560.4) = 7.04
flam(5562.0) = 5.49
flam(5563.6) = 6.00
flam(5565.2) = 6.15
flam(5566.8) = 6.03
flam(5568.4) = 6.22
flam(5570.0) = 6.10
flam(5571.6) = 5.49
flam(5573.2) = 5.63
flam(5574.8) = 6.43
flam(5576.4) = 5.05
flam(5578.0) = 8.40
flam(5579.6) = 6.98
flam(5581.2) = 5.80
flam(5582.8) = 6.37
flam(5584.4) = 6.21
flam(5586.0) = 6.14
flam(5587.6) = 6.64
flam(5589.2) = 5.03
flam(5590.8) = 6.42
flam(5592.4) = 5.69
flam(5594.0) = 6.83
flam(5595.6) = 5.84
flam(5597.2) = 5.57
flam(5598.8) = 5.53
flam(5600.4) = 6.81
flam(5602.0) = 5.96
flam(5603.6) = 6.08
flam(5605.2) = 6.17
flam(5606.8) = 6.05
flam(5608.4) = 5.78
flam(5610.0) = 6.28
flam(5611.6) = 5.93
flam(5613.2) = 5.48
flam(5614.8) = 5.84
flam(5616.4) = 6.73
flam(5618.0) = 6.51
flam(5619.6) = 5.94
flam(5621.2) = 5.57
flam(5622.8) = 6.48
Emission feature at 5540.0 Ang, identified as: [O III]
